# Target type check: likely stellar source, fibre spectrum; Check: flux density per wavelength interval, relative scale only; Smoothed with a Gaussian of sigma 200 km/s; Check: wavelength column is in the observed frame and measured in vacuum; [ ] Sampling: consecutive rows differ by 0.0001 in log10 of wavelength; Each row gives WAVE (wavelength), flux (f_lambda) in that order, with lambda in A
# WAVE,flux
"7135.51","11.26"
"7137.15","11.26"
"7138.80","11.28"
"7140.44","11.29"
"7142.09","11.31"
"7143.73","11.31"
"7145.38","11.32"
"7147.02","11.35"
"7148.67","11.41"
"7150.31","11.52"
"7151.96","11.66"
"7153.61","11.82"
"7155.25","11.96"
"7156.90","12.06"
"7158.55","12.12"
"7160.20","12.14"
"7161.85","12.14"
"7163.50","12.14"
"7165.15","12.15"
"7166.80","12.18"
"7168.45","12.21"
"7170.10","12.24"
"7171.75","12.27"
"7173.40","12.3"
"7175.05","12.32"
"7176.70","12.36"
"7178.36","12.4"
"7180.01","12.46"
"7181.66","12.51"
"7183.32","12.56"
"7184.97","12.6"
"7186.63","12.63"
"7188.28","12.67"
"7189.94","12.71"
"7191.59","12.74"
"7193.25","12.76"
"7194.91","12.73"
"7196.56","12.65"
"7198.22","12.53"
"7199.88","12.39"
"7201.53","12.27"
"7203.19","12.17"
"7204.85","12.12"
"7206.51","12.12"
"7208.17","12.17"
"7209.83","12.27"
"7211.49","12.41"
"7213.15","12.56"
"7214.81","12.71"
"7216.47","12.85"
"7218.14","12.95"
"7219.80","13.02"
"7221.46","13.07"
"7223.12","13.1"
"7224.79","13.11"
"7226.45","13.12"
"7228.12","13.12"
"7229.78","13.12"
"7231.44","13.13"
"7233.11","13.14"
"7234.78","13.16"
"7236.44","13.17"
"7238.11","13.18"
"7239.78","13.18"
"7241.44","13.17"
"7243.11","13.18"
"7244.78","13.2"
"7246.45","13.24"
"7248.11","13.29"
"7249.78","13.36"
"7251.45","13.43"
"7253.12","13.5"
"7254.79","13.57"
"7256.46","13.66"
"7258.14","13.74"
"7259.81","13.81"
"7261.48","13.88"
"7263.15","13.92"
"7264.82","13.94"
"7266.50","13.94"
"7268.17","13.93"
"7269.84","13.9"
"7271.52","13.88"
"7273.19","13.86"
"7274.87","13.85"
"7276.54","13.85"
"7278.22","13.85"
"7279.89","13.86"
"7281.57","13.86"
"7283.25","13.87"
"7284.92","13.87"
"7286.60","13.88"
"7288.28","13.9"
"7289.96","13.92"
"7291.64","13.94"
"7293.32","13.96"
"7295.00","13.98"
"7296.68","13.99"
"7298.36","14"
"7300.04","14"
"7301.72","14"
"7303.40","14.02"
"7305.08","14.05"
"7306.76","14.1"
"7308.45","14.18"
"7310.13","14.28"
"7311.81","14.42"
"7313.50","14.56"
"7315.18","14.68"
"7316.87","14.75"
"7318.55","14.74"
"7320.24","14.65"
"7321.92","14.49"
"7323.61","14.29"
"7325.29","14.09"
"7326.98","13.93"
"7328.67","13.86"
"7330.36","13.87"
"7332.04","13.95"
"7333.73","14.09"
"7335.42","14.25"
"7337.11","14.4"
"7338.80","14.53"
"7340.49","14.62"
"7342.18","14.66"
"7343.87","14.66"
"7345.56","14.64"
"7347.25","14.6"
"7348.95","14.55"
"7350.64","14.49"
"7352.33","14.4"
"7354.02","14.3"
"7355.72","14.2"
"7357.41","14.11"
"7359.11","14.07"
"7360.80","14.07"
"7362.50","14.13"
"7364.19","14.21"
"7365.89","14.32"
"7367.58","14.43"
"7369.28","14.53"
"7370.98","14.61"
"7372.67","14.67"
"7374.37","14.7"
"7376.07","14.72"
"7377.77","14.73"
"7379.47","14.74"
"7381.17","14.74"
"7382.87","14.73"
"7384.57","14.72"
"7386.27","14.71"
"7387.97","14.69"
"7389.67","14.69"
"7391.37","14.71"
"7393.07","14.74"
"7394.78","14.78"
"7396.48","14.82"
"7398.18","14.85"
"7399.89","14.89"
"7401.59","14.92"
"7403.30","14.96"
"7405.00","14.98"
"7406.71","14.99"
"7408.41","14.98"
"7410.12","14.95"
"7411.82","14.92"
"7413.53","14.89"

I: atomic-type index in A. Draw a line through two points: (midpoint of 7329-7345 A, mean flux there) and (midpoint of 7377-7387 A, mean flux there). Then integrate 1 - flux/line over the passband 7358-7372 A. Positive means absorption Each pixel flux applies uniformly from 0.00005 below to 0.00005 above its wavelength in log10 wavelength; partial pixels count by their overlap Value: 0.3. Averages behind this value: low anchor 14.3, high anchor 14.7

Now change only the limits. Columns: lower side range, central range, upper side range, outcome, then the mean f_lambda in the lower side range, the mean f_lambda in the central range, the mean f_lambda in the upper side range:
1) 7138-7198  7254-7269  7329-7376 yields -0.6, 12.1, 13.8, 14.4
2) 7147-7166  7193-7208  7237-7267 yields 0.3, 11.9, 12.4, 13.5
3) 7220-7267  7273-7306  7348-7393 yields -0.4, 13.4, 13.9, 14.5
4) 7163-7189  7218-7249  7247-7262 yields 0.3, 12.4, 13.1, 13.6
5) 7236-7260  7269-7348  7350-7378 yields -1.5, 13.4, 14.2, 14.4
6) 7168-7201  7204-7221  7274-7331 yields 0.5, 12.5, 12.5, 14.1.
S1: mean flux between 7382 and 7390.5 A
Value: 14.7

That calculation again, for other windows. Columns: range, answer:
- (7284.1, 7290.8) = 13.9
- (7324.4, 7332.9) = 14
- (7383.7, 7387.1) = 14.7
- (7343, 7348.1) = 14.6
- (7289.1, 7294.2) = 13.9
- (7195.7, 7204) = 12.4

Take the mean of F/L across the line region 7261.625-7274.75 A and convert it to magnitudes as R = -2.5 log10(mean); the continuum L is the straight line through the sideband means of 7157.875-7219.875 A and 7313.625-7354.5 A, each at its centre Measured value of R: -0.031 mag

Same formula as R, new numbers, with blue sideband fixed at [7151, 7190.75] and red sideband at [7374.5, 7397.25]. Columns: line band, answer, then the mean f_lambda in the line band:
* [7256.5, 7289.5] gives -0.03 mag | 13.9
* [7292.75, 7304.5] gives -0.02 mag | 14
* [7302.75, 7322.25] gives -0.04 mag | 14.4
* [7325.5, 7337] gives 0.01 mag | 14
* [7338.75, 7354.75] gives -0.02 mag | 14.6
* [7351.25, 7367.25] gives 0.02 mag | 14.2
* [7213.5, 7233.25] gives -0.01 mag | 13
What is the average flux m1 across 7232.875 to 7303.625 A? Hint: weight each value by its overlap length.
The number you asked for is 13.7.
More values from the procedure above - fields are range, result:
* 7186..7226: 12.6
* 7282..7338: 14.1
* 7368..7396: 14.7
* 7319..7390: 14.4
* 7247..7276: 13.7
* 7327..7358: 14.3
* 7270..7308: 13.9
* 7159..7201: 12.4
